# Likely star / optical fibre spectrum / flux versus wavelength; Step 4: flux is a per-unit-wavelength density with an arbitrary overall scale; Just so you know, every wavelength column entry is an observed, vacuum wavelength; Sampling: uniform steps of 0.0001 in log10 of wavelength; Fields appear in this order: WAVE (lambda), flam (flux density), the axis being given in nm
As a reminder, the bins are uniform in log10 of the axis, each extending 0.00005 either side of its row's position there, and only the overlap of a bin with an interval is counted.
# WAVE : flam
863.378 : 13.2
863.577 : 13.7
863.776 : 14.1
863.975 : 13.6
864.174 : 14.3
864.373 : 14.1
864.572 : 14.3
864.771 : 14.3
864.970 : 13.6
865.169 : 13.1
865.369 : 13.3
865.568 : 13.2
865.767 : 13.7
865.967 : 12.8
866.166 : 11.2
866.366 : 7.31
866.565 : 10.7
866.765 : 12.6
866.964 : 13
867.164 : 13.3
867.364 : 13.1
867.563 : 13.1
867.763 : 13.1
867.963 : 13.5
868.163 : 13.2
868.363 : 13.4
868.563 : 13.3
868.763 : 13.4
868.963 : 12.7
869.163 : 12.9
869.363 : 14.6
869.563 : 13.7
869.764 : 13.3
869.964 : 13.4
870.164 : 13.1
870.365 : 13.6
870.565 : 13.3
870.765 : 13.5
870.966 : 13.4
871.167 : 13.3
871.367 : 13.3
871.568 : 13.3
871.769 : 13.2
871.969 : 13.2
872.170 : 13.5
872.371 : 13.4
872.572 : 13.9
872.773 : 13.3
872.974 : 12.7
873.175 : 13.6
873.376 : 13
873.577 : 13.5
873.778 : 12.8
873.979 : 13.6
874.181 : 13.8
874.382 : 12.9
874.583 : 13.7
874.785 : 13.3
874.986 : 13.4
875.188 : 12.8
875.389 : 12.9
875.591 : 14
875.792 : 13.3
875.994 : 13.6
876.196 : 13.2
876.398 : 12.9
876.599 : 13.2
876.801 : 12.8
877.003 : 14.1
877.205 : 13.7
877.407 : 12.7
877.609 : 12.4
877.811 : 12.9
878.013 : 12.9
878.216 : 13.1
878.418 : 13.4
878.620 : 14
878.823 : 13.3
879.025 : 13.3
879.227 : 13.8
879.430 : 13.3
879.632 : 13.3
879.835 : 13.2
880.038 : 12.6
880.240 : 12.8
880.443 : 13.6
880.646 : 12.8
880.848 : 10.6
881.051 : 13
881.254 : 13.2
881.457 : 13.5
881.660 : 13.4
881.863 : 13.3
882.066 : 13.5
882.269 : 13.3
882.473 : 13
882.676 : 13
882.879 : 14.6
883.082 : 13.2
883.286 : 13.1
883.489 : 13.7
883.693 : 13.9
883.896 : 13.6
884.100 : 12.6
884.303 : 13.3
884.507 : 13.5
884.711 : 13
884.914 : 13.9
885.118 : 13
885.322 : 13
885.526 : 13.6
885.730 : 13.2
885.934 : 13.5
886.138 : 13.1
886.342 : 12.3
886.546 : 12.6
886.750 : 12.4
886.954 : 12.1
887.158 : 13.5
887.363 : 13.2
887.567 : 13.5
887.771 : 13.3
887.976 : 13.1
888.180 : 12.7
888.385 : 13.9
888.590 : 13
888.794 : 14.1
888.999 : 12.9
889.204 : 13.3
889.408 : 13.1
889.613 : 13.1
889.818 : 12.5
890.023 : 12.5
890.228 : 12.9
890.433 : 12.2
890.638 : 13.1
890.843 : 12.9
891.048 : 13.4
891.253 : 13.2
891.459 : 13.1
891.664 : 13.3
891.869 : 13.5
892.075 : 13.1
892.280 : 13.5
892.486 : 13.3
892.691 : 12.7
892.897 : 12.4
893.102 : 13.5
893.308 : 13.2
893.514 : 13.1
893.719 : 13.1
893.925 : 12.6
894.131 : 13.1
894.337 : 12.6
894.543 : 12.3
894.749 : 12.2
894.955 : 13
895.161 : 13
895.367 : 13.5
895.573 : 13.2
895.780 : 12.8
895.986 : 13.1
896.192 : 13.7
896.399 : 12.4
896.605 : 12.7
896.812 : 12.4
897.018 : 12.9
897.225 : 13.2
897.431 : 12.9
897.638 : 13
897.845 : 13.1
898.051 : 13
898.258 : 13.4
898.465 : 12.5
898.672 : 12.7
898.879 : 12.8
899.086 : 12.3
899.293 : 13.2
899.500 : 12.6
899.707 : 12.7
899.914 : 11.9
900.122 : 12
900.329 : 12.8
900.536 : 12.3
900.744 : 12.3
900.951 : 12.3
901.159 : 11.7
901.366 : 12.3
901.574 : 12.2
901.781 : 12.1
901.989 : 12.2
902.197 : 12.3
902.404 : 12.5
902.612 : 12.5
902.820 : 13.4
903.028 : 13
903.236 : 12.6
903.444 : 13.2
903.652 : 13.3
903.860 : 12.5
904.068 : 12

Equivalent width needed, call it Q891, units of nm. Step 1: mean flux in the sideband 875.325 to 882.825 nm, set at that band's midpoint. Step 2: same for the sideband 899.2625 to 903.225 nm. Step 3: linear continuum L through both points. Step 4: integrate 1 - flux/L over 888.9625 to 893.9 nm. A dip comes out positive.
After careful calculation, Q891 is -0.108 nm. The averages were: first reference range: 13.2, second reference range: 12.4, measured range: 13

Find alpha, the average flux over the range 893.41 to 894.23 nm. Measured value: 13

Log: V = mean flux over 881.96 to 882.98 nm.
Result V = 13.5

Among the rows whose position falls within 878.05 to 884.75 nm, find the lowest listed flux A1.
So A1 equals 10.6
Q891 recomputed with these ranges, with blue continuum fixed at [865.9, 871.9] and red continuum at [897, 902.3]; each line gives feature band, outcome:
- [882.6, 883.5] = -0.054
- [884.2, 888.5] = -0.139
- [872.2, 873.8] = -0.054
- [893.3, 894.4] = -0.027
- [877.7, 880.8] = -0.090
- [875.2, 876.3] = -0.043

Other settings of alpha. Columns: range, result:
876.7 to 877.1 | 13.4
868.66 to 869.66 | 13.5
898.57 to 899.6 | 12.7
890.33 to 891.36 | 13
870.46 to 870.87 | 13.4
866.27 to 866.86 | 10.2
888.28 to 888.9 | 13.6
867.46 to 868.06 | 13.2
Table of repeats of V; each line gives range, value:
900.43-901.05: 12.3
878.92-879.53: 13.5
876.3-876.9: 13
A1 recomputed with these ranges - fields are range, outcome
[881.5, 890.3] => 12.1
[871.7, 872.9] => 13.2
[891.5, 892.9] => 12.4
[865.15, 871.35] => 7.31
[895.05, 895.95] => 12.8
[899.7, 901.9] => 11.7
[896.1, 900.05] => 11.9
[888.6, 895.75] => 12.2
